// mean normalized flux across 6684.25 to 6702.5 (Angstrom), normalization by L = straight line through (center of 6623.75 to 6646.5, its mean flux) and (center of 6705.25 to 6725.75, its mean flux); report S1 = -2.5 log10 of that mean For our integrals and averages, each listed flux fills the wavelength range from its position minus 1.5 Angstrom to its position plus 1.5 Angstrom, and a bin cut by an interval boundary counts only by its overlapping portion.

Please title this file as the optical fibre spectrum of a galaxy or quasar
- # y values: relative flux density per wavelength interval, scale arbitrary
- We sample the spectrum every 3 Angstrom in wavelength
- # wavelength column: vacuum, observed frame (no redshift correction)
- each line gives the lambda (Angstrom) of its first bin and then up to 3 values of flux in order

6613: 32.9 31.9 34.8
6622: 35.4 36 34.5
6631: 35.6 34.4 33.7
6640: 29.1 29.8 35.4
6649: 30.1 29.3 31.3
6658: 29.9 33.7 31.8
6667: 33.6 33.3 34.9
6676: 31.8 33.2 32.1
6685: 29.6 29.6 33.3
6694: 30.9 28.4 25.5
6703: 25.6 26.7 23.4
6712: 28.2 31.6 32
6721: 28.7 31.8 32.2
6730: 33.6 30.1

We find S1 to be 0.03 mag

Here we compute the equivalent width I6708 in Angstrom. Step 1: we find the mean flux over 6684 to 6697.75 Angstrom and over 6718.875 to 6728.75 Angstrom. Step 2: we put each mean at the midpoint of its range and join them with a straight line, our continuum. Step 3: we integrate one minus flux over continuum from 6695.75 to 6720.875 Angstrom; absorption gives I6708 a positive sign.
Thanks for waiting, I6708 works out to 2.5 Angstrom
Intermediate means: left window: 30.5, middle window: 27.7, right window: 31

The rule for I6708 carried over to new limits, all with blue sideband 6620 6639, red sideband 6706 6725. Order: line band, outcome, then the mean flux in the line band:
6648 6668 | 0.9 Angstrom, 31.4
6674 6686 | -0.2 Angstrom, 31.9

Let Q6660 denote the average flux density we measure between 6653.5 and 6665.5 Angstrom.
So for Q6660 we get 31.7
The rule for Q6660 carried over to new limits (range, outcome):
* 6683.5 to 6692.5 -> 30.8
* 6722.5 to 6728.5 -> 32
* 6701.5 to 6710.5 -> 25.2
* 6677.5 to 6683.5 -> 32.7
